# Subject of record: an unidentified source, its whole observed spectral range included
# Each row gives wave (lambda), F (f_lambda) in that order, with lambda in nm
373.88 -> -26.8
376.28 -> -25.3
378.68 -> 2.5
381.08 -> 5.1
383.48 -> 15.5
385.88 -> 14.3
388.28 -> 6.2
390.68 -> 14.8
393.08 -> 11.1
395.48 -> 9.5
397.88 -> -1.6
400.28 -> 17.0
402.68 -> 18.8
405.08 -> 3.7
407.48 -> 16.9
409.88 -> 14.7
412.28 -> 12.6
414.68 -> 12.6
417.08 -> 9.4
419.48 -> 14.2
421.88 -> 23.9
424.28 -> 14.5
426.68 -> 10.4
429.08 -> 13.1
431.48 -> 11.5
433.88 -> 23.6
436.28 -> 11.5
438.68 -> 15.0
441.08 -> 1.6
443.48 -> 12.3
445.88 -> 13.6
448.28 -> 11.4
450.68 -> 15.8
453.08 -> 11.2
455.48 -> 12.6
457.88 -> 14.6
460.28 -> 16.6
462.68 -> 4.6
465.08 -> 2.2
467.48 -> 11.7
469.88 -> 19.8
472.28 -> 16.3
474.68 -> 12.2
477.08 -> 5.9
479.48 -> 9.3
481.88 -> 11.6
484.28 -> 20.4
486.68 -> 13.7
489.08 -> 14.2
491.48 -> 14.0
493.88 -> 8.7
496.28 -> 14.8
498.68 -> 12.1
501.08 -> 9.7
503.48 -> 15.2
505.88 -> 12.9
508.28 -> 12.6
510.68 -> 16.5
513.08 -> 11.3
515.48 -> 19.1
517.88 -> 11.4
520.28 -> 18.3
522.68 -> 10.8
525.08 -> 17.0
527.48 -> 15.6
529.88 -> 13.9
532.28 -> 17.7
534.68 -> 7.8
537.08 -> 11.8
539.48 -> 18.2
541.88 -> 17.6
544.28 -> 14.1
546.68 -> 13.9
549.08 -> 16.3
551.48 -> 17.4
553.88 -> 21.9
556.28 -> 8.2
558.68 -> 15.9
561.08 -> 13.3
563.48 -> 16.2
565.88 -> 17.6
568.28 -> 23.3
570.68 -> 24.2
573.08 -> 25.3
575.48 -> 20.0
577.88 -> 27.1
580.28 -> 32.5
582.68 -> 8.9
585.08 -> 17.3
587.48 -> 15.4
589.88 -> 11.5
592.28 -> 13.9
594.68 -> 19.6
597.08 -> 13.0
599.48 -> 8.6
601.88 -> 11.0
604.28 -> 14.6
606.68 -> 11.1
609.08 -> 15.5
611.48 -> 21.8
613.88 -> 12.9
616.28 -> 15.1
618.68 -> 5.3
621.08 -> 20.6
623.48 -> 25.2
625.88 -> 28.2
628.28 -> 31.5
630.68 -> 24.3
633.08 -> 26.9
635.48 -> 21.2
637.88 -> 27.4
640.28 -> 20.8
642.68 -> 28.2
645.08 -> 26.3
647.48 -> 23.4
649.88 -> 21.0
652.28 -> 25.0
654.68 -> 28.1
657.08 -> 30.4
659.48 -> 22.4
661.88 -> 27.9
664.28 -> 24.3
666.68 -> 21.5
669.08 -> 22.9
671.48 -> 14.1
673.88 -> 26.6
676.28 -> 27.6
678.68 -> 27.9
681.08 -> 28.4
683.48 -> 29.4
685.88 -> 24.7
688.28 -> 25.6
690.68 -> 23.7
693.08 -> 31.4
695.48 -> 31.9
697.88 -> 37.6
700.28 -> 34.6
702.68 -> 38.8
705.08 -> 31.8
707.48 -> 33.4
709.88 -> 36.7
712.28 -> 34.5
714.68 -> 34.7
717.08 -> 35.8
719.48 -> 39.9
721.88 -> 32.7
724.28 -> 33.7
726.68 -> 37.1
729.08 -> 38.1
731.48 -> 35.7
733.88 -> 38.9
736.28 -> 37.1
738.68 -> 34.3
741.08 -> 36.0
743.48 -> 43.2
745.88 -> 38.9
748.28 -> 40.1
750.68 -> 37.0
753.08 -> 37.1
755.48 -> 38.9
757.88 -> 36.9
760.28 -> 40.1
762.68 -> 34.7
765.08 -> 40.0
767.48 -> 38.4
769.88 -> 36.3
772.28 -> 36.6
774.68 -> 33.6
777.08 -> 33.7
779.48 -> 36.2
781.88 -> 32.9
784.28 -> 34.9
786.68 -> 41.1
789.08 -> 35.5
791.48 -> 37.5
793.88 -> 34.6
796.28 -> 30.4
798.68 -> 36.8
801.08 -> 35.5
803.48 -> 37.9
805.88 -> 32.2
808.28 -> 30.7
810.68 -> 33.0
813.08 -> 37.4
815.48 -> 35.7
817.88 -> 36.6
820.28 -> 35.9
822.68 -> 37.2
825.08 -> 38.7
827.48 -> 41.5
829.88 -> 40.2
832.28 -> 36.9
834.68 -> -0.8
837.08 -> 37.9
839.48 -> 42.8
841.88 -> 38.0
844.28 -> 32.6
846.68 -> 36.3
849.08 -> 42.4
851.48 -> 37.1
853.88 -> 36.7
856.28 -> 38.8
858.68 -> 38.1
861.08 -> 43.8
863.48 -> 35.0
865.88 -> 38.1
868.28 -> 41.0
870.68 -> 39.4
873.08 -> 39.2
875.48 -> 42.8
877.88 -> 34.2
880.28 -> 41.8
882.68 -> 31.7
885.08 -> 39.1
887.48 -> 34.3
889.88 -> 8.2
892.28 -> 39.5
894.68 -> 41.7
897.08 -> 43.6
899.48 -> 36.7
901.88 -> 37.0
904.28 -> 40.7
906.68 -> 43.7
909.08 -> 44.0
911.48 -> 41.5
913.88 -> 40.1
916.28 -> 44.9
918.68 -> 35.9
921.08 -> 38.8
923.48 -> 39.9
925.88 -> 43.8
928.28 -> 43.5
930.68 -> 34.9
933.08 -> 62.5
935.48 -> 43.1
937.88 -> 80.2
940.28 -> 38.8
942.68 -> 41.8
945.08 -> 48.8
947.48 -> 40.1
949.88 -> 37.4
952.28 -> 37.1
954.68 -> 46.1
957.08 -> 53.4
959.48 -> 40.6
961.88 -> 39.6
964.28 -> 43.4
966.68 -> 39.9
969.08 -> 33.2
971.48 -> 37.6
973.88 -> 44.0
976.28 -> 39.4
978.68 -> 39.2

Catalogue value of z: 0.56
